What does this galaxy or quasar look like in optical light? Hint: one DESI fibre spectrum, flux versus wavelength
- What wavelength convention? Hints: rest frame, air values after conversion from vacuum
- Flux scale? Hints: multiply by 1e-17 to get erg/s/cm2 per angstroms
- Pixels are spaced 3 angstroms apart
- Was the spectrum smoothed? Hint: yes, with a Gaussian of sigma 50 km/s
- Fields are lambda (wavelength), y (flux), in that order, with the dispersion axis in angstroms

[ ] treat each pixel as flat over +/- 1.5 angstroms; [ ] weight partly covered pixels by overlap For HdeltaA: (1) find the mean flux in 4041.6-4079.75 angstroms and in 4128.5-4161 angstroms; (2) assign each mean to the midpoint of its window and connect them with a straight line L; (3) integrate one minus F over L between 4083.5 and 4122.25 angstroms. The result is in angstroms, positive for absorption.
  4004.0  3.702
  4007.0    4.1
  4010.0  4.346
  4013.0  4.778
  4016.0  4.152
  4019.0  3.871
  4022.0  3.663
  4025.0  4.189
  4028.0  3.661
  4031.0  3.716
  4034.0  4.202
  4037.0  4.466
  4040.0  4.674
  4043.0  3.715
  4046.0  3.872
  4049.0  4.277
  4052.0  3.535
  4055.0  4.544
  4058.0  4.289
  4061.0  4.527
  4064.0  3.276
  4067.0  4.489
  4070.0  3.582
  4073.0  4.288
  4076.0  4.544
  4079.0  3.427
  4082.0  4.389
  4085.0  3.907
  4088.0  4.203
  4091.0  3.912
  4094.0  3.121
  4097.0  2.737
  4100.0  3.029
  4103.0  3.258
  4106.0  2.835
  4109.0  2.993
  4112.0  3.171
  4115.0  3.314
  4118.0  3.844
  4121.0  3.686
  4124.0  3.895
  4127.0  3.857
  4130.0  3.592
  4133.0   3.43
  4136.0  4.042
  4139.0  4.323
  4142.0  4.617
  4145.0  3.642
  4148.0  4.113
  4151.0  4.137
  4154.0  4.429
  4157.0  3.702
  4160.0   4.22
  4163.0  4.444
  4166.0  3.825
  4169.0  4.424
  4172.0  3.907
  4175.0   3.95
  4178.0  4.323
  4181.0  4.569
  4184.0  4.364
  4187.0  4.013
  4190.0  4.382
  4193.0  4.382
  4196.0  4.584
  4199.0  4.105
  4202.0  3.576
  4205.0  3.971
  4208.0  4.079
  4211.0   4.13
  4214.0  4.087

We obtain 6.22 angstroms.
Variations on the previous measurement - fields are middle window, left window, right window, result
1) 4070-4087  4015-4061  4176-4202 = 0.3 angstroms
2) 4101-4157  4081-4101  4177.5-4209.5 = 1.7 angstroms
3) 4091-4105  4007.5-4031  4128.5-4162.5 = 3.2 angstroms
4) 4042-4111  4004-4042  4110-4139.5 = 2.3 angstroms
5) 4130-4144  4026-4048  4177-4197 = 0.8 angstroms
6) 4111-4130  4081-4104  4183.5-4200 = 0.7 angstroms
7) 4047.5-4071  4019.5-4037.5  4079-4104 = -1.9 angstroms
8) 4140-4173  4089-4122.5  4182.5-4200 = -2.1 angstroms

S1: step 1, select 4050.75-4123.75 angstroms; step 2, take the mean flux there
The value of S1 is 3.71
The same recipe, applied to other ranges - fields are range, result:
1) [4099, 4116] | 3.1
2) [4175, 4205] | 4.23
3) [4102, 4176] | 3.83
